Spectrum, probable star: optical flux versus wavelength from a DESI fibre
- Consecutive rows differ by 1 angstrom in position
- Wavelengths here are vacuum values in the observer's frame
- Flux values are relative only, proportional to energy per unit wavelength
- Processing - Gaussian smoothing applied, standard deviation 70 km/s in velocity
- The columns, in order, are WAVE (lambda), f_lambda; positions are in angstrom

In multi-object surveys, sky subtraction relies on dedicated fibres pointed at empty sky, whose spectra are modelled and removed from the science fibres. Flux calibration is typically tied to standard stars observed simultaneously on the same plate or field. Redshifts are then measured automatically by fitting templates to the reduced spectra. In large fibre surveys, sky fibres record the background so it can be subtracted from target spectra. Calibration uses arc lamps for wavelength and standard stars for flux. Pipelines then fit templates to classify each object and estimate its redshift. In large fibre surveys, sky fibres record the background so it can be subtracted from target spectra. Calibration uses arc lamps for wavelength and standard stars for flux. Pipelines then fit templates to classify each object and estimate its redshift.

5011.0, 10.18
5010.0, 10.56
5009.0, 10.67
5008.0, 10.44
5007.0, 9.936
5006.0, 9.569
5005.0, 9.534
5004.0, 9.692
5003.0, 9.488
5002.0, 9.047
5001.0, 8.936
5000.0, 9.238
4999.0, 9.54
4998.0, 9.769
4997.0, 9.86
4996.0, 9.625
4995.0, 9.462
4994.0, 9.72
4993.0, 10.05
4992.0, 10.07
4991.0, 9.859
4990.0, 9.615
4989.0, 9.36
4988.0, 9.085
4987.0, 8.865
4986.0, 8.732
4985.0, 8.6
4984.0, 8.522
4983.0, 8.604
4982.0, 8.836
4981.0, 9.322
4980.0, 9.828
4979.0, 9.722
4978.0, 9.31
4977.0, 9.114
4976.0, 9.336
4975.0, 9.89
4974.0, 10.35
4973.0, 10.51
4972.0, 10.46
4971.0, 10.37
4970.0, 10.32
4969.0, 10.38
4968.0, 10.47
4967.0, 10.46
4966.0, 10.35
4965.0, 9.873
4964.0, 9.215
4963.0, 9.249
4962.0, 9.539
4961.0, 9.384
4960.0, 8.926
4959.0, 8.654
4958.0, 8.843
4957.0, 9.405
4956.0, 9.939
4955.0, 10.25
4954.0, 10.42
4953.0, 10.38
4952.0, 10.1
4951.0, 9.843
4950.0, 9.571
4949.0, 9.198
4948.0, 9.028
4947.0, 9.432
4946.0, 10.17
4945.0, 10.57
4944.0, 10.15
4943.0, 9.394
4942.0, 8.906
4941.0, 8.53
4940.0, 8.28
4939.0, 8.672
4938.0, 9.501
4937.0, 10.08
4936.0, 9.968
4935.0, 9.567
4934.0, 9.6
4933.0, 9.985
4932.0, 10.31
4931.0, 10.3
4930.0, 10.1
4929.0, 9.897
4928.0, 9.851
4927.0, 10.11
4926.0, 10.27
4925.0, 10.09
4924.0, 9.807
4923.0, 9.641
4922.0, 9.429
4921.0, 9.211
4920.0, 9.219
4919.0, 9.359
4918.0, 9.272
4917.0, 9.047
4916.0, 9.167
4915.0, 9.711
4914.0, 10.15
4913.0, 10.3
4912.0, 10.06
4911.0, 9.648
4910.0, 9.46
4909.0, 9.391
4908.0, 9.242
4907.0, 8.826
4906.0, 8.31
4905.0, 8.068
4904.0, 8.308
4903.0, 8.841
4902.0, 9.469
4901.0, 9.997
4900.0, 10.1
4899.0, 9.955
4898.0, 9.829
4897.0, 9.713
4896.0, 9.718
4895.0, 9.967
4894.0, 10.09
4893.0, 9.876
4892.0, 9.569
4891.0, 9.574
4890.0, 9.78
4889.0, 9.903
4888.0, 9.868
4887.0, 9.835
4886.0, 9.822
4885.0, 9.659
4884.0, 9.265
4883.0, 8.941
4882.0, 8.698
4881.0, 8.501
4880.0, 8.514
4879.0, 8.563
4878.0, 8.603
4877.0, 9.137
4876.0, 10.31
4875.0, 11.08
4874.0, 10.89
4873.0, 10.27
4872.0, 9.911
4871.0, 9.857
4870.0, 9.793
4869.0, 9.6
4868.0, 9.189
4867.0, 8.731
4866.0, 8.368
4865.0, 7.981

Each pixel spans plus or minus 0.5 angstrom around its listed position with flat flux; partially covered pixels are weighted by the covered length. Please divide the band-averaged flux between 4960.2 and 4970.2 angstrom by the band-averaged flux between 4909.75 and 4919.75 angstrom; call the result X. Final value 1.03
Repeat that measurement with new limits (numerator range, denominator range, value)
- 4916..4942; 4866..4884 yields 1.02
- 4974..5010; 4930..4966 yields 0.99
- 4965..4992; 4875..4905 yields 1.02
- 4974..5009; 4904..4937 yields 0.99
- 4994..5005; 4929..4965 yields 0.99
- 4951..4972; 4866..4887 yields 1.04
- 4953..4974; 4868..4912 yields 1.04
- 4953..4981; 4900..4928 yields 1.04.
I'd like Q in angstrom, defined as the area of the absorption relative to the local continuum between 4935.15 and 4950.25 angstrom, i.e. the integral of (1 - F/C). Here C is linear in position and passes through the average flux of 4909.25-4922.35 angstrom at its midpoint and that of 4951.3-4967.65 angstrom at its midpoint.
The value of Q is 0.32 angstrom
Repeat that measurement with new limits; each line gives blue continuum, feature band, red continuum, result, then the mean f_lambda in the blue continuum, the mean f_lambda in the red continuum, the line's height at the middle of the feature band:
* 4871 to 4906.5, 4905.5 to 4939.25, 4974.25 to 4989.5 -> -0.9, 9.52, 9.16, 9.39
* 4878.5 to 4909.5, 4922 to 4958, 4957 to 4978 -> -0.5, 9.36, 9.76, 9.61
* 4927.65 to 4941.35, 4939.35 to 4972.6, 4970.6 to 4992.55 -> -0.5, 9.63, 9.47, 9.55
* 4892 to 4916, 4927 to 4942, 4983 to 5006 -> -0.2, 9.52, 9.38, 9.47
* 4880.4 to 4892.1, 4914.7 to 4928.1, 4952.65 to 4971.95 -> 0.1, 9.44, 9.82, 9.62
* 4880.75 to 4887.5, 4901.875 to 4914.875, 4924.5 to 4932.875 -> 0.7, 9.27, 10.1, 9.73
